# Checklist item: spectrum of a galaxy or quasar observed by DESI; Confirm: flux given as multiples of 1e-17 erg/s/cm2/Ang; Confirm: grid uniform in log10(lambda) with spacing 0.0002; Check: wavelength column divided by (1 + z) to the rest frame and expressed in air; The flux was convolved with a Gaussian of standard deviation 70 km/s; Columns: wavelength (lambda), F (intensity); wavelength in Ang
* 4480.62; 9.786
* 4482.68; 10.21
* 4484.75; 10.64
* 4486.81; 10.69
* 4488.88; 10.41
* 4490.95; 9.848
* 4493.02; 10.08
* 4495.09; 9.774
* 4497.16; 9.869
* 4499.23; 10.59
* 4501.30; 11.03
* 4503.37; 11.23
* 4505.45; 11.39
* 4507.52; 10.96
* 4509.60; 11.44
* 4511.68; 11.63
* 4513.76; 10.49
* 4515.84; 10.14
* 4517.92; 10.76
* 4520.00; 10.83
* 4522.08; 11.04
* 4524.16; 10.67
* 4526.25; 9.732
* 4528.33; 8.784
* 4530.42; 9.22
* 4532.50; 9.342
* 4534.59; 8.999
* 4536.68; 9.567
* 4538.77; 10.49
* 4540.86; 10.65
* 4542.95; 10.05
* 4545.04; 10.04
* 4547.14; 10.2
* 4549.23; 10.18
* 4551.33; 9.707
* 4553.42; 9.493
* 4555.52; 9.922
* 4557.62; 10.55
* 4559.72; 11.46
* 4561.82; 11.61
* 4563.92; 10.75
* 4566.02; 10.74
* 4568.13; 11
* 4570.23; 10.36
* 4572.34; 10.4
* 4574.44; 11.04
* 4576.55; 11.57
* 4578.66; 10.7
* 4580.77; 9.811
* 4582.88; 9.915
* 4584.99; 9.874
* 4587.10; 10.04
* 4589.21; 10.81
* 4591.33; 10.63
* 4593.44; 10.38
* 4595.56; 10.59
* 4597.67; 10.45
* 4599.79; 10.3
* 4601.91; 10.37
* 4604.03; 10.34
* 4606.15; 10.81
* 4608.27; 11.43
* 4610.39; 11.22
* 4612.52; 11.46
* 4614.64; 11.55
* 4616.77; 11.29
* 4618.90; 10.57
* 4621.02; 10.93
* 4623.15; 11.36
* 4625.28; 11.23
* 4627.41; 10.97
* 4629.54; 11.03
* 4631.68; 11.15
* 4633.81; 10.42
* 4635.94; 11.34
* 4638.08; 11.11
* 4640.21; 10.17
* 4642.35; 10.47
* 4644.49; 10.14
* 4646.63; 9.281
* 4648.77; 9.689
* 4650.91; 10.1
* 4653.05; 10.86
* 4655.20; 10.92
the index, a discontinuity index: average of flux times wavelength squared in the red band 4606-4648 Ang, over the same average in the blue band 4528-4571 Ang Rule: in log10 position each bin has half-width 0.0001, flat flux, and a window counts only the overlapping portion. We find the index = 1.11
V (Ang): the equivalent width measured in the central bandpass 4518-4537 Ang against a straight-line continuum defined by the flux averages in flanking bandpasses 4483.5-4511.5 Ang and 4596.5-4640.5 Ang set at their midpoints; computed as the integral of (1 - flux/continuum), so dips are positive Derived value 1.52 Ang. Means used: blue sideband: 10.6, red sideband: 10.9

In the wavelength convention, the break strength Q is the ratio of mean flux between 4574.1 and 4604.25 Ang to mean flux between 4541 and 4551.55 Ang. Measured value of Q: 1.03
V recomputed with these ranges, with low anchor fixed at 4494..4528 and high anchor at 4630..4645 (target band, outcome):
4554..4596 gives 0.4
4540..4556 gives 1.0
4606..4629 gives -1.0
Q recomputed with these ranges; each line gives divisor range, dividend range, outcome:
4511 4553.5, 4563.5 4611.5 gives 1.05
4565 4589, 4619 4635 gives 1.05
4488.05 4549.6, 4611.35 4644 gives 1.07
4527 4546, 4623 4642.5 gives 1.13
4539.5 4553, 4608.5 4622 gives 1.11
